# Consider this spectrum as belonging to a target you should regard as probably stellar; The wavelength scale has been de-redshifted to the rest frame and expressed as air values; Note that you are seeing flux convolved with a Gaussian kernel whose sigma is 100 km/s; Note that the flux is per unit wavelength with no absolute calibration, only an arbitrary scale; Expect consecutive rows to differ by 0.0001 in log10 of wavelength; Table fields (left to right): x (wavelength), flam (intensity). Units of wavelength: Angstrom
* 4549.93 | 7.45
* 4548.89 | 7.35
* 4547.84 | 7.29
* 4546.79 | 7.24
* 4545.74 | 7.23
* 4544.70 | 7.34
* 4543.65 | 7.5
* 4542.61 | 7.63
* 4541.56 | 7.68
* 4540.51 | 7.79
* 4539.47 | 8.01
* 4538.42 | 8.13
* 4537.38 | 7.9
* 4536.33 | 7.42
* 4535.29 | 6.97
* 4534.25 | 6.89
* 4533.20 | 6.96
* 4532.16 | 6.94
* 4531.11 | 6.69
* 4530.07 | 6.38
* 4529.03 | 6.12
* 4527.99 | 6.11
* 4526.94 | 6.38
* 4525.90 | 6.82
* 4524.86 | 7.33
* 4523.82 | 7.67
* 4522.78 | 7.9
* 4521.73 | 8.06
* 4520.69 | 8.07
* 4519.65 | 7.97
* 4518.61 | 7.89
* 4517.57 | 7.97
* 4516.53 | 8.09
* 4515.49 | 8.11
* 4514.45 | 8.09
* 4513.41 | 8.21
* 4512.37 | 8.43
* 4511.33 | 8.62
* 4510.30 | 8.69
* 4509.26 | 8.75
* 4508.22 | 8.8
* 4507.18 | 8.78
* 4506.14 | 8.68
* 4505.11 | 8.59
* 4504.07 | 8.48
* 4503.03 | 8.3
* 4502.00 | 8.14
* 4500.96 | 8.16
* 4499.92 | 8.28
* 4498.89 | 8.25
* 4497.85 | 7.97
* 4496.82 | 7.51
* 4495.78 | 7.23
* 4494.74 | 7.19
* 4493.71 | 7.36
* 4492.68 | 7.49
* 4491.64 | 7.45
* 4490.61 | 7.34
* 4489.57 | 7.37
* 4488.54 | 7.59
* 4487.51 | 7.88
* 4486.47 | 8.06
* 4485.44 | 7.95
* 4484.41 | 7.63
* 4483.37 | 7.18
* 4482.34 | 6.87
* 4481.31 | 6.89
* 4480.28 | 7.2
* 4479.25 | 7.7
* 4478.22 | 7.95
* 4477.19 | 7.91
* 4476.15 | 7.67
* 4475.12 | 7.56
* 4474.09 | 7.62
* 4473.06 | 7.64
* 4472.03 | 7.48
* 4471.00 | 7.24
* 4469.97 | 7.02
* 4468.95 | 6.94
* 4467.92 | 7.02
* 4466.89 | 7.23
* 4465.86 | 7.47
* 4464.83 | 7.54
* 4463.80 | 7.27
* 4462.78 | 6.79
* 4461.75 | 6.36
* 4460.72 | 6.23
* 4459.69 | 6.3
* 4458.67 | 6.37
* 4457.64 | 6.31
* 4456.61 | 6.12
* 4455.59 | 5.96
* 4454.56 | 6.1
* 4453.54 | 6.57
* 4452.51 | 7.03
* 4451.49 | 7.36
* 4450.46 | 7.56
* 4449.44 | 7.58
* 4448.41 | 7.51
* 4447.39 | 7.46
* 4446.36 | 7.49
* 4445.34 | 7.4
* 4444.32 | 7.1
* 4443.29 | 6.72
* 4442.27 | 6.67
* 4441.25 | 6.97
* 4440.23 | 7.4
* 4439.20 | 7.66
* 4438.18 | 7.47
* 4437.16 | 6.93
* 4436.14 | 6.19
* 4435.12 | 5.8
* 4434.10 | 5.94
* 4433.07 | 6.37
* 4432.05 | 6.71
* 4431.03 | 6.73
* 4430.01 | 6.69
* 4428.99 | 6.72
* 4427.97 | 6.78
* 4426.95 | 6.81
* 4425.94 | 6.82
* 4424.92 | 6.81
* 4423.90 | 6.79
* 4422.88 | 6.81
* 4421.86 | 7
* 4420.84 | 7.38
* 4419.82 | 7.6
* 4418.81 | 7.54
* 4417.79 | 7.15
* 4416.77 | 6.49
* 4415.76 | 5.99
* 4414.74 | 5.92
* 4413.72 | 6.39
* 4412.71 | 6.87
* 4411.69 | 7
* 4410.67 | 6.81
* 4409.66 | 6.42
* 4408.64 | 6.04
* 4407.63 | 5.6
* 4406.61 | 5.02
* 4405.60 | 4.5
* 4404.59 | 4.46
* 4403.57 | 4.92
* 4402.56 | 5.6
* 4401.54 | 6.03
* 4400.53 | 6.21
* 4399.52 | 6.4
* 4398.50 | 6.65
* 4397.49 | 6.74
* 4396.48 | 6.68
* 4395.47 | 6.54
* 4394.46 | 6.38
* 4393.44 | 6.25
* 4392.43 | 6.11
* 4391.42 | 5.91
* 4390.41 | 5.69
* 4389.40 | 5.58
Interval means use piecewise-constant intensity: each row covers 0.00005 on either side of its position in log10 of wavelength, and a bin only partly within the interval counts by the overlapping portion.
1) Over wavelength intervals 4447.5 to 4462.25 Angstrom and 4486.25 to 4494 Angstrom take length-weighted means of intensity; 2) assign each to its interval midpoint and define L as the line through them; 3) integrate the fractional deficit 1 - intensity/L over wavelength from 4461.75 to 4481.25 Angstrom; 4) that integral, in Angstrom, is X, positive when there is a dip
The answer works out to -0.7 Angstrom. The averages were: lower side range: 6.69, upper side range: 7.55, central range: 7.36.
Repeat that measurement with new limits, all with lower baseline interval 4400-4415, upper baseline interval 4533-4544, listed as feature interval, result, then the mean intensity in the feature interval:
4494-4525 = -4.2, 8.14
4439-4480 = -3.6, 7.1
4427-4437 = -0.5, 6.47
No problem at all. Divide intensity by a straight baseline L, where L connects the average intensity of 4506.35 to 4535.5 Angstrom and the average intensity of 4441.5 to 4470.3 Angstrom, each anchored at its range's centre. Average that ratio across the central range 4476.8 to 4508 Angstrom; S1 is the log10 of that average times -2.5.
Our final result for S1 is -0.07 mag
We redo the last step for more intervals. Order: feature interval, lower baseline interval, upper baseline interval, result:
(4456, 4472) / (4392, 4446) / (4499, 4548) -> 0.03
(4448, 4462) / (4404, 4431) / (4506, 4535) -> 0.04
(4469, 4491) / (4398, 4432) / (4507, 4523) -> 0.02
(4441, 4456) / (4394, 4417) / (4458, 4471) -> -0.06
